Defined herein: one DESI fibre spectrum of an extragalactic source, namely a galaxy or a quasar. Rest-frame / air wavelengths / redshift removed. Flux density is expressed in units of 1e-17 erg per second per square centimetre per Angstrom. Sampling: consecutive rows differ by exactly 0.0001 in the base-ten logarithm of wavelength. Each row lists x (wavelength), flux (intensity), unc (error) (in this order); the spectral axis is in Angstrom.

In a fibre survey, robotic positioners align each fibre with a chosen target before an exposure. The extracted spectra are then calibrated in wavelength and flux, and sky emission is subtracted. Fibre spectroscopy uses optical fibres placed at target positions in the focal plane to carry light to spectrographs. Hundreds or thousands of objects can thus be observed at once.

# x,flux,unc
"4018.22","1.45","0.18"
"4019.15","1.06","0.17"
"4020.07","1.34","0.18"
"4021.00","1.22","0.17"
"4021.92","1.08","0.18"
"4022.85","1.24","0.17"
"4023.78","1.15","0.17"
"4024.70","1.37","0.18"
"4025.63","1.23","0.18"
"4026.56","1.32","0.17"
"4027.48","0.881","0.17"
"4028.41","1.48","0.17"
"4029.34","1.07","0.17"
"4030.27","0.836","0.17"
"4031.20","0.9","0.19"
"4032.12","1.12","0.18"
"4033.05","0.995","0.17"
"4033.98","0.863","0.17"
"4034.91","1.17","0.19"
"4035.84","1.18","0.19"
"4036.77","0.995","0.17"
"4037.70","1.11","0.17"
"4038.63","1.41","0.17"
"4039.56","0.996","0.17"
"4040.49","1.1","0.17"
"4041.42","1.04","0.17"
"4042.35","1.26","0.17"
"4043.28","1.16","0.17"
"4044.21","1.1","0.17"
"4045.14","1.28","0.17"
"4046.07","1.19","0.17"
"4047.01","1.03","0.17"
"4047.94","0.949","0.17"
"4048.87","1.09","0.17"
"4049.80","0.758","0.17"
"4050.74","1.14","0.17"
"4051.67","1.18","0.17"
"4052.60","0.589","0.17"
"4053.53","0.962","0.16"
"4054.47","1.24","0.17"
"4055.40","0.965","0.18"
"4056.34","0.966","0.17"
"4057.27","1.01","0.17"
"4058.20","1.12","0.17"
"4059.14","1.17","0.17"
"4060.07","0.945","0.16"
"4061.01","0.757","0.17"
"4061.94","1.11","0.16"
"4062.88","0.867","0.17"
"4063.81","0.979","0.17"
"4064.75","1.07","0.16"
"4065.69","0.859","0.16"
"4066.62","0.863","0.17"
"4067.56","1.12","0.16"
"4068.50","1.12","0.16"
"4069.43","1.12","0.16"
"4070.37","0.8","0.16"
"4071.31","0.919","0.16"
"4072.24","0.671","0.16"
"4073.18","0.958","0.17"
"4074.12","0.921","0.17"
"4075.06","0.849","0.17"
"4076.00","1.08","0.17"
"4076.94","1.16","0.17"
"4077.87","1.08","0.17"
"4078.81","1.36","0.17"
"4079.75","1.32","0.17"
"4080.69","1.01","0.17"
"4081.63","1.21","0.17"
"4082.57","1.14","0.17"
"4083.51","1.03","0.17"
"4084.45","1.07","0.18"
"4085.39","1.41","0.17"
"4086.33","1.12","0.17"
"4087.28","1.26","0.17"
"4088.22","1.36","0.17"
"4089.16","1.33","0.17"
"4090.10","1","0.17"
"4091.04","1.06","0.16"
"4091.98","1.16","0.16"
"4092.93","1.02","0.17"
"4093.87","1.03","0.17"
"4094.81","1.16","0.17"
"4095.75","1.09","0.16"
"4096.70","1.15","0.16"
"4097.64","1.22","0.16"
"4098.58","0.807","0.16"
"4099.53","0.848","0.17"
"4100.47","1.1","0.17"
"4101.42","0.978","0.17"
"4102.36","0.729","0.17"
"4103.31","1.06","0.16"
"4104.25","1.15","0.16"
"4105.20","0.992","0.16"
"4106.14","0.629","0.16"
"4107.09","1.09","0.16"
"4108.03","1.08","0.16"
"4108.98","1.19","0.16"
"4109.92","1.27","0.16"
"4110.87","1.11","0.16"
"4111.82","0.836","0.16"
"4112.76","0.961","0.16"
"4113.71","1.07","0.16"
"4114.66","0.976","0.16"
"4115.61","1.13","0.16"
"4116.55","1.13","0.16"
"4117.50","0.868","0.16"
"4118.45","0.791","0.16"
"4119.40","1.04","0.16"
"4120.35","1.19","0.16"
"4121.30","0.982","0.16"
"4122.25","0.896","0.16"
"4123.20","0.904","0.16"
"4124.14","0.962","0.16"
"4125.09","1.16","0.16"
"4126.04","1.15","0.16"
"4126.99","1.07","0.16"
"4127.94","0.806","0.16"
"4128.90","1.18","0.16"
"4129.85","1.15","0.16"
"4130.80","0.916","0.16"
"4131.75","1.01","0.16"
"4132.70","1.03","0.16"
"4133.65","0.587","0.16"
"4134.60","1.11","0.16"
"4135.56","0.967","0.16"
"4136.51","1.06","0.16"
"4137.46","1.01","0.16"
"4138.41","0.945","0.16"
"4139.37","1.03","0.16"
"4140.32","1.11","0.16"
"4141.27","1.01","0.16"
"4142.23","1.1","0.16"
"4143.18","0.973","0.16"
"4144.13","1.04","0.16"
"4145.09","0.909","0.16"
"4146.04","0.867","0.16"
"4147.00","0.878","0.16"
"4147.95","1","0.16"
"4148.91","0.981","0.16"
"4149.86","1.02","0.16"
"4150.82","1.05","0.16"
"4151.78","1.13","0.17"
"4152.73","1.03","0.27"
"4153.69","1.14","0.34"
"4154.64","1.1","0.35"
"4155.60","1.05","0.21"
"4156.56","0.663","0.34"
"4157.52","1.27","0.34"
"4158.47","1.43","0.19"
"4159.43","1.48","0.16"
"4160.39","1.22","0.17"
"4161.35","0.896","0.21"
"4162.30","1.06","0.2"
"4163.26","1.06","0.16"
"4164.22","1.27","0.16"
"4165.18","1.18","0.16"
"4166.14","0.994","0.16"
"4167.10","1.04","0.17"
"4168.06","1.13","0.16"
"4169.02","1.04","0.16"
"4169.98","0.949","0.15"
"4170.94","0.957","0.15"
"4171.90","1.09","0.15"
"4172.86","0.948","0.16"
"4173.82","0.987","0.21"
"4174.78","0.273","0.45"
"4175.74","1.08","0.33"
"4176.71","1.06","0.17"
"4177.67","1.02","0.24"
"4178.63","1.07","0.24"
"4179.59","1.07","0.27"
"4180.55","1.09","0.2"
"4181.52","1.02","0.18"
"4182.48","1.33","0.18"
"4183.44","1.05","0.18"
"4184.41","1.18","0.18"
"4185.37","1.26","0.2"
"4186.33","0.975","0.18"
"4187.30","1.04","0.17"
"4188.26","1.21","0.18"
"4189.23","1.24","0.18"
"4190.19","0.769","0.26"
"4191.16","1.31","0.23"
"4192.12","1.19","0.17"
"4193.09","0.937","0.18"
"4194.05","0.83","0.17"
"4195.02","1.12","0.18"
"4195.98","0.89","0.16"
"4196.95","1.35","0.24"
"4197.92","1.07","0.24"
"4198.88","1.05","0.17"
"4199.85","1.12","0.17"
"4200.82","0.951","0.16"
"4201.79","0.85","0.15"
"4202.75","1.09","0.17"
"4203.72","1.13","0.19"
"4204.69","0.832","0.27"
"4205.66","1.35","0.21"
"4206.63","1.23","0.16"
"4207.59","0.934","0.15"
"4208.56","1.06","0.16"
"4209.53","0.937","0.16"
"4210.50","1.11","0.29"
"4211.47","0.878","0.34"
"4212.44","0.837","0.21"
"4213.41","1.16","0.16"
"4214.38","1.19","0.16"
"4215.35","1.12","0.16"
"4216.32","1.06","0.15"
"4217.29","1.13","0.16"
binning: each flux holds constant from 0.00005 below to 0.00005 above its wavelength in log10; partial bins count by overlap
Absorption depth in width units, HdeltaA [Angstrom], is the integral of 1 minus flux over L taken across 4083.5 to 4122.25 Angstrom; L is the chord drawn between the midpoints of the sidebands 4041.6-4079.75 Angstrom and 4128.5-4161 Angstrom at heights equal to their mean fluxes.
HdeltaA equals -1.0 Angstrom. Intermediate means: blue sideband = 1.02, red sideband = 1.04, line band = 1.06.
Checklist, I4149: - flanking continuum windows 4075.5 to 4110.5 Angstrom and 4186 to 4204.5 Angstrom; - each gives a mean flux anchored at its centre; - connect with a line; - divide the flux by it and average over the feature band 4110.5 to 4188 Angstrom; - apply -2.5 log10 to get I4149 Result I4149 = 0.04 mag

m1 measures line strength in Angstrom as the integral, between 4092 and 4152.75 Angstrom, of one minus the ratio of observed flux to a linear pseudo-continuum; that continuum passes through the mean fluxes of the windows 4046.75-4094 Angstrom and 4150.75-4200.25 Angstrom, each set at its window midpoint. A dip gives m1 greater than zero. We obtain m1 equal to 2.7 Angstrom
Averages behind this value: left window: 1.05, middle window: 1.01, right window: 1.07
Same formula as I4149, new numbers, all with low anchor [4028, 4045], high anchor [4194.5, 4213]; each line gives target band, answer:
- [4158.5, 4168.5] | -0.089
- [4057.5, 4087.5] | 0.045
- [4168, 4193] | 0.001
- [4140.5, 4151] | 0.081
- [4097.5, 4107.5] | 0.132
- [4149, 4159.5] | -0.046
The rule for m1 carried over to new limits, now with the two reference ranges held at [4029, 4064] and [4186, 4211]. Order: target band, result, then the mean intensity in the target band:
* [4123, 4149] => 1.4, 0.998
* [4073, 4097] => -1.9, 1.13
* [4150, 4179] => 0.0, 1.05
